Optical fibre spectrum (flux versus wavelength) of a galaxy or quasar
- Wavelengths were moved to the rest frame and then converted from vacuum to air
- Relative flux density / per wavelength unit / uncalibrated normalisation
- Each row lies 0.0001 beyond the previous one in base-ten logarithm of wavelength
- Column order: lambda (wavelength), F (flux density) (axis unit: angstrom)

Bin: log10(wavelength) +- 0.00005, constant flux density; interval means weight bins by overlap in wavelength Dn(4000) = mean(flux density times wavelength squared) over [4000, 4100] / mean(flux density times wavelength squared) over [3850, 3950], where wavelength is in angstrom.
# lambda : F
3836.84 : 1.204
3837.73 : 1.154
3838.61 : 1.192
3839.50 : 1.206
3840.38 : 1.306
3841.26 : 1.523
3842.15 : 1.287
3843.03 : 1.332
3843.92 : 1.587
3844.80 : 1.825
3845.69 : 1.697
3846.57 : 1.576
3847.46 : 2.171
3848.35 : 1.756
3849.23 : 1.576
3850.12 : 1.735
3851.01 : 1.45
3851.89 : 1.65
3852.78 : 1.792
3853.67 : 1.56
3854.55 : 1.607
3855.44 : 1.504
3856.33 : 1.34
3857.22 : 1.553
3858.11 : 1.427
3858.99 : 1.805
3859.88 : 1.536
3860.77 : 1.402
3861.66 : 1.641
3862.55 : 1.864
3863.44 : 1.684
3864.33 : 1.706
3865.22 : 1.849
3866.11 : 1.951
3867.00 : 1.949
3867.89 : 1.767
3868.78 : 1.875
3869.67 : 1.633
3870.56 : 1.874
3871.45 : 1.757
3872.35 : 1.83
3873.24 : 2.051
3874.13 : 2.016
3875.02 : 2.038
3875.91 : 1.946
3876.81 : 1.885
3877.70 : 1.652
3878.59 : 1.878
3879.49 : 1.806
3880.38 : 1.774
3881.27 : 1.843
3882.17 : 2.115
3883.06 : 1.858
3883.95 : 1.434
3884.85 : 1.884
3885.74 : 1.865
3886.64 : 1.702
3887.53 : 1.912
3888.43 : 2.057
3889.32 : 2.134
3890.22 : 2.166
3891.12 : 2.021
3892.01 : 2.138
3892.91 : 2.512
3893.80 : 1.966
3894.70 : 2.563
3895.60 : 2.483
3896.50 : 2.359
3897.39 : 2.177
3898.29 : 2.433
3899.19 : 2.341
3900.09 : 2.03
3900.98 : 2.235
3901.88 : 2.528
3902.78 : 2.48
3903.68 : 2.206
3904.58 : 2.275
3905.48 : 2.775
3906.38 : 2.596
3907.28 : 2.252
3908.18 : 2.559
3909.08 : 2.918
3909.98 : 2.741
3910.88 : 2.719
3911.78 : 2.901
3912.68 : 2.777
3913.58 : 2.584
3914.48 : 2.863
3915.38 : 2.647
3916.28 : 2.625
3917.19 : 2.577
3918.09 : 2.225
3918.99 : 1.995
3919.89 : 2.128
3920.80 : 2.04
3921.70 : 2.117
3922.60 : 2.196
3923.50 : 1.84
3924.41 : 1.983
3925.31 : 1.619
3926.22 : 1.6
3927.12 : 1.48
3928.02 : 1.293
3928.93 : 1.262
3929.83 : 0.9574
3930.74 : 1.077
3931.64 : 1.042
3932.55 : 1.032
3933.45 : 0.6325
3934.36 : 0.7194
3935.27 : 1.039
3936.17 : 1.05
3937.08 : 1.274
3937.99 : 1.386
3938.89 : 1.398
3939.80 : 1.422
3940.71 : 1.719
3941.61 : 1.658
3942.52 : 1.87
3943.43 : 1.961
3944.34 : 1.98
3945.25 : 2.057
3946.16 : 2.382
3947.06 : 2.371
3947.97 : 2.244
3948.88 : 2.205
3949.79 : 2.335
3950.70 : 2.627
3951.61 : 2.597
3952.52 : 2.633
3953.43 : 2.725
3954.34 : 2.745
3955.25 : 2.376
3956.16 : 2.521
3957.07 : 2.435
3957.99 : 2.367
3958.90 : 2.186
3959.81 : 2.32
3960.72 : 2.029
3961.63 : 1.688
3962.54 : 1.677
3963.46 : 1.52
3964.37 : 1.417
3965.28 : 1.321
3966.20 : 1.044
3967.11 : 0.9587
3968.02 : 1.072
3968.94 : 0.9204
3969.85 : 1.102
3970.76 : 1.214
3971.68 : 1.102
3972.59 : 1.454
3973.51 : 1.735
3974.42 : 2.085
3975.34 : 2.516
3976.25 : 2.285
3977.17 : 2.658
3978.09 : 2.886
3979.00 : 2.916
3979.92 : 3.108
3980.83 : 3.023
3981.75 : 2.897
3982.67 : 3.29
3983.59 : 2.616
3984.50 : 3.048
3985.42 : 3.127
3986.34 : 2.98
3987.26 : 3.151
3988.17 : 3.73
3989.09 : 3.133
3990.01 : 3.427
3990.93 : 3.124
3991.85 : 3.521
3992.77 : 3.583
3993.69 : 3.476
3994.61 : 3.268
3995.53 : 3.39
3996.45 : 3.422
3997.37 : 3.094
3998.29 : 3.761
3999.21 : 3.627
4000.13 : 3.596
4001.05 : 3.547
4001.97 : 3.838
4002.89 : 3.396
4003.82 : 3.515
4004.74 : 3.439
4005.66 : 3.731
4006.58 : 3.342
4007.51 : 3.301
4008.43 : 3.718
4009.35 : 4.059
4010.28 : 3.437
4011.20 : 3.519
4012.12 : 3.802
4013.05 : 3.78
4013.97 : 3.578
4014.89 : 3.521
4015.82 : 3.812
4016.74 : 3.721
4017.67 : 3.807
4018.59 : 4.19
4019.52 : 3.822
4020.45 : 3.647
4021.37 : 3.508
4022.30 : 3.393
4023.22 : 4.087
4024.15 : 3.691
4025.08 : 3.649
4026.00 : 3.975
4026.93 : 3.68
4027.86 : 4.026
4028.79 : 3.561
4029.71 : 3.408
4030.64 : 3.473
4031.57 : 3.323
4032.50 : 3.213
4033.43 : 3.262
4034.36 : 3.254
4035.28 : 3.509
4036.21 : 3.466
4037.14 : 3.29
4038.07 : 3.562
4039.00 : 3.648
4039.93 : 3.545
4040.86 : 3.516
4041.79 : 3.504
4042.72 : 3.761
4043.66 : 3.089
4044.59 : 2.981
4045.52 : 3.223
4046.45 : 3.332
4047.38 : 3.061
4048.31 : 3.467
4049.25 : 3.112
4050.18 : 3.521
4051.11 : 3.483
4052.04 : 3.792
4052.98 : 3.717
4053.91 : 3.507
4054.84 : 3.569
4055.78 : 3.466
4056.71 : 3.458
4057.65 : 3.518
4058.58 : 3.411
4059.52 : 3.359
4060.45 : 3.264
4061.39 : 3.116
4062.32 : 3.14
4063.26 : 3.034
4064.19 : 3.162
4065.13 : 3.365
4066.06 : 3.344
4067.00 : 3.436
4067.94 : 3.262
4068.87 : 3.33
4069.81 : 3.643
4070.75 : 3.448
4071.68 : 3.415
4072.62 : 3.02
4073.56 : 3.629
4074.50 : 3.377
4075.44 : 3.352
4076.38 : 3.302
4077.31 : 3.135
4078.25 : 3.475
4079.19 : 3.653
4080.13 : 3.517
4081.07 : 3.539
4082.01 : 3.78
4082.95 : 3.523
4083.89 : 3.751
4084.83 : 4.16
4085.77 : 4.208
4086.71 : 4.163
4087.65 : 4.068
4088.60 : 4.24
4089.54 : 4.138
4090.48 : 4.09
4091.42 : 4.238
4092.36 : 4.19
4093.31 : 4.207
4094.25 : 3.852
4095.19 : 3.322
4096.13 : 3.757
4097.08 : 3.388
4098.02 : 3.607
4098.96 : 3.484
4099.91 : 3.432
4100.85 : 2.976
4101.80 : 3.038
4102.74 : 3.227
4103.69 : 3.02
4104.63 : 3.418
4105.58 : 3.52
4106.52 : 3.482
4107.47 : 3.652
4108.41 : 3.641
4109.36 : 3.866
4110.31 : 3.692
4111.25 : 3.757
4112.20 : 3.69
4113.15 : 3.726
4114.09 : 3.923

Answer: 2.0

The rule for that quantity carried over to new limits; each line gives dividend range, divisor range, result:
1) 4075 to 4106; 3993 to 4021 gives 1.06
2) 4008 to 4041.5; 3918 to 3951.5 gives 2.25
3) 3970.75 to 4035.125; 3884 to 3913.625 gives 1.50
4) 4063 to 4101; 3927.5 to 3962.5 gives 2.11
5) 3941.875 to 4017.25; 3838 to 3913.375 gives 1.48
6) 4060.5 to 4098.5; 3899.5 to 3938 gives 1.97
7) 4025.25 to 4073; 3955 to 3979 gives 1.95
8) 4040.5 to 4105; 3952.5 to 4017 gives 1.31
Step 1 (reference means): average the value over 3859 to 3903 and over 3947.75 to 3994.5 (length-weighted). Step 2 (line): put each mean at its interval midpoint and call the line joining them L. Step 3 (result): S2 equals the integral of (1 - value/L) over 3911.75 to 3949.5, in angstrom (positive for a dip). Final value 6.6 angstrom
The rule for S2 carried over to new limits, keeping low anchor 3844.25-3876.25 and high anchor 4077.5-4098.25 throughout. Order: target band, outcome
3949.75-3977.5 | 7.9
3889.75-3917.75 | -4.3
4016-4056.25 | -2.0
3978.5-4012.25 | -4.3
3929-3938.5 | 5.4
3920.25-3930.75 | 3.1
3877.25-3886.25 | 0.6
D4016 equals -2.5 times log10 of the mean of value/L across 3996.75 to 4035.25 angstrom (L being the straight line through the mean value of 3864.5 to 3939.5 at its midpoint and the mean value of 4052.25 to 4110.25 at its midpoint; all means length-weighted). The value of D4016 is -0.21 mag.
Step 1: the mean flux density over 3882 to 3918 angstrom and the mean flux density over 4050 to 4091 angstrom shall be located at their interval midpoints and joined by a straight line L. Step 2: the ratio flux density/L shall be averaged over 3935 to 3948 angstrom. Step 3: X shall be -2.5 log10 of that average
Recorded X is 0.47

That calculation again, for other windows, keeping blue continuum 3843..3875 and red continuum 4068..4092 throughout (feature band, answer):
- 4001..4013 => -0.18 mag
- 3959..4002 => 0.11 mag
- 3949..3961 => 0.05 mag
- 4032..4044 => -0.04 mag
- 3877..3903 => -0.04 mag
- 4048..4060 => -0.01 mag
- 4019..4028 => -0.18 mag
